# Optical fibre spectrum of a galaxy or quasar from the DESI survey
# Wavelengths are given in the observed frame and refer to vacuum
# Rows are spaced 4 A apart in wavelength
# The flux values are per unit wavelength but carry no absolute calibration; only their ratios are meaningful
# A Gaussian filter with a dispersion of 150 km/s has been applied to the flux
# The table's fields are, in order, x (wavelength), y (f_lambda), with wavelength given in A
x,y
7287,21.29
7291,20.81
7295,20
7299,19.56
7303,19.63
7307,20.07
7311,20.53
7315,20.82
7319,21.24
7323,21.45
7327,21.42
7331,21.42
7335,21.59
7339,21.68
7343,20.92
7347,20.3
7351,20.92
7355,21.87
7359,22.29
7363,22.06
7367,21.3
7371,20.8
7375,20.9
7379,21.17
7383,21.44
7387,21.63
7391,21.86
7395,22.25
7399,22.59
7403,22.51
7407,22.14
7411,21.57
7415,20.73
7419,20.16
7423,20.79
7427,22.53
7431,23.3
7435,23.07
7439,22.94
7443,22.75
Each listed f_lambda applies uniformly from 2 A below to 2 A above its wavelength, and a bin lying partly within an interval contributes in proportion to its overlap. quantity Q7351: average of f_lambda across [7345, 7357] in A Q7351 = 21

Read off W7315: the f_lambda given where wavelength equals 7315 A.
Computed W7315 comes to 20.82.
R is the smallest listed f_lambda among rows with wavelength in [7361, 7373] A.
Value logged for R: 20.8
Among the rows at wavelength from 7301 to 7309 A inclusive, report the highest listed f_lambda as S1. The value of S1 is 20.07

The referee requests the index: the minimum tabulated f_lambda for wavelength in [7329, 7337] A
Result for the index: 21.42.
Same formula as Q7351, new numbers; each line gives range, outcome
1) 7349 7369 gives 21.7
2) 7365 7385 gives 21.1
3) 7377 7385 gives 21.3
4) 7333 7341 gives 21.6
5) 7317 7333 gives 21.4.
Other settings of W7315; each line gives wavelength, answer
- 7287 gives 21.29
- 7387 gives 21.63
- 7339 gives 21.68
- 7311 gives 20.53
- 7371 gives 20.8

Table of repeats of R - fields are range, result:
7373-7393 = 20.9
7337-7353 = 20.3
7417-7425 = 20.16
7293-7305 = 19.56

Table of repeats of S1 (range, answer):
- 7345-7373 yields 22.29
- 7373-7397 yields 22.25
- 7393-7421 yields 22.59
